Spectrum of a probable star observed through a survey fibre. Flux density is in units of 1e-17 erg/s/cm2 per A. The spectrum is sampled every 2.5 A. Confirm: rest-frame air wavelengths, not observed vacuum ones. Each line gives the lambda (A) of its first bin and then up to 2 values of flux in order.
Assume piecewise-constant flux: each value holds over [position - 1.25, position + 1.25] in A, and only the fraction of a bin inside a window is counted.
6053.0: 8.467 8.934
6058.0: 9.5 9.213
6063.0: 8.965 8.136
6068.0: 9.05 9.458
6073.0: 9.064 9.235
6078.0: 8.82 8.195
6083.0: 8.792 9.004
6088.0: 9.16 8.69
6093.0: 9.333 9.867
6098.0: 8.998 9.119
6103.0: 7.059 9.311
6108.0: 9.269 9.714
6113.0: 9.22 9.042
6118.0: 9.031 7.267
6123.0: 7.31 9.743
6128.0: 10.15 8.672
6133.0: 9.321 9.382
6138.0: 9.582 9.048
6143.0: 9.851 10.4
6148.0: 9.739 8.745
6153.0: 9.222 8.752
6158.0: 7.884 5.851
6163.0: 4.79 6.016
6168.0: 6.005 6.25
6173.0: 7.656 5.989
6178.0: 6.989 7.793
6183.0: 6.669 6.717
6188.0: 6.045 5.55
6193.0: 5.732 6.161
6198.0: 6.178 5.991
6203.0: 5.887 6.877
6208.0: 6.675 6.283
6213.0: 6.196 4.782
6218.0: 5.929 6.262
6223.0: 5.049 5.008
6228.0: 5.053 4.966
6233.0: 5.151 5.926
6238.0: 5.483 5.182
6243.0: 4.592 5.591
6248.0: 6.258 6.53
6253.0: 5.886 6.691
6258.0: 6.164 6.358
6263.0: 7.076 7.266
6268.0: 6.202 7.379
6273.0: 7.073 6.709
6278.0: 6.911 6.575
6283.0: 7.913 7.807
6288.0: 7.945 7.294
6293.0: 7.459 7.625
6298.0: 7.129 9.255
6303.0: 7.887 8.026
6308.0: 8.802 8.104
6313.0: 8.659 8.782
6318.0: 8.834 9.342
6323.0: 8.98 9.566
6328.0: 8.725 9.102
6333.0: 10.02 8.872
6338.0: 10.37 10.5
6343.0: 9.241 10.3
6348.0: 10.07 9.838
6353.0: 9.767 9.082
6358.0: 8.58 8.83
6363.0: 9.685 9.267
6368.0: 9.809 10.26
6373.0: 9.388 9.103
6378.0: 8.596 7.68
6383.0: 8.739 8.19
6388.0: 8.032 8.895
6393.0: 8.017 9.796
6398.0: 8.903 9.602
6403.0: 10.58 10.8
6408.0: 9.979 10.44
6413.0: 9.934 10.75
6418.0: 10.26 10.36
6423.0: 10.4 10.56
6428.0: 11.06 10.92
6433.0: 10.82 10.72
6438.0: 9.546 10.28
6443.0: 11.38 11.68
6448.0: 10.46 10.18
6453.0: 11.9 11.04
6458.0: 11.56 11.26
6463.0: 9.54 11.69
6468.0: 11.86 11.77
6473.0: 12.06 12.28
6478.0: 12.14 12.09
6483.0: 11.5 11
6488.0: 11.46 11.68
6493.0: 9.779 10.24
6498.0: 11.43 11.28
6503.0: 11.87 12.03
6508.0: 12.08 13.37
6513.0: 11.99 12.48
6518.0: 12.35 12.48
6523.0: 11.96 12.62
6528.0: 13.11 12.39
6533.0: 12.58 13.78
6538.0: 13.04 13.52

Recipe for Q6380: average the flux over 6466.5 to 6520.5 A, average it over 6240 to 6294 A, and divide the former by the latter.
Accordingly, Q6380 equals 1.8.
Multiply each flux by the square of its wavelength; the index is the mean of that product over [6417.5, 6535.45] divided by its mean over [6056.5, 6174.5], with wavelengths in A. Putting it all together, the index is 1.49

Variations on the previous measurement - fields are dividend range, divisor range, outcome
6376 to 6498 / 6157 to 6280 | 1.82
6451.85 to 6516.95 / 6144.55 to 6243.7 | 1.99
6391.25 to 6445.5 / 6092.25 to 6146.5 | 1.24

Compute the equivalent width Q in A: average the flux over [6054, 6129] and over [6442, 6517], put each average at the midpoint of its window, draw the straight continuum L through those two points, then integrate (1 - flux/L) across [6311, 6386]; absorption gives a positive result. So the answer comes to 9.6 A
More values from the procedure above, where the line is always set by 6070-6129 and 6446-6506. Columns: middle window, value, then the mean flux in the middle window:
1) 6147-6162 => 1.62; 8.28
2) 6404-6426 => 1.13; 10.4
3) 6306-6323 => 2.59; 8.74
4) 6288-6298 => 2.65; 7.48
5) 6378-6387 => 2.08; 8.25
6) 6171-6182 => 2.79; 7.04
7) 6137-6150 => -0.63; 9.67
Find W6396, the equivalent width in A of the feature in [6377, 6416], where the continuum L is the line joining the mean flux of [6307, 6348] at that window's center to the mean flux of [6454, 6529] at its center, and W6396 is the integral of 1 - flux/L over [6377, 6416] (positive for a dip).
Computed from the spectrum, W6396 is 3.94 A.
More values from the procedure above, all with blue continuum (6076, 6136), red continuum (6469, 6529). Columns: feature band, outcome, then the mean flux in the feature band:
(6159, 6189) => 9.63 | 6.41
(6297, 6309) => 2.51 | 8.23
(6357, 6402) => 8.20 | 8.98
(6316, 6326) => 1.35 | 9.12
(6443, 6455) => 0.43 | 11.1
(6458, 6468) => 0.48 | 11.1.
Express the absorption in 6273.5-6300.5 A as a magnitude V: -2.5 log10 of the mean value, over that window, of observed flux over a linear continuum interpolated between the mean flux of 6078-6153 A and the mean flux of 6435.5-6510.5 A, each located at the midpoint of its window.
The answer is 0.34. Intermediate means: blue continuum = 9.07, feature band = 7.42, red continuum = 11.3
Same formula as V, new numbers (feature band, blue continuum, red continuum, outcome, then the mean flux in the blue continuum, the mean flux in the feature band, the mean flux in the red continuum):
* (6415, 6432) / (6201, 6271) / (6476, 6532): -0.05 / 5.94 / 10.6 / 11.9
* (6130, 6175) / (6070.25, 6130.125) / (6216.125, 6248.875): -0.08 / 8.94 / 8.13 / 5.4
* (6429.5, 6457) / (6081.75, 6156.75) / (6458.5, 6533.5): 0.06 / 9.09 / 10.8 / 11.8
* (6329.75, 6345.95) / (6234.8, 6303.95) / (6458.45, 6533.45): -0.18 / 6.79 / 9.77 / 11.8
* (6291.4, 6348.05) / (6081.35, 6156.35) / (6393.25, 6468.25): 0.13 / 9.09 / 8.91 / 10.6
